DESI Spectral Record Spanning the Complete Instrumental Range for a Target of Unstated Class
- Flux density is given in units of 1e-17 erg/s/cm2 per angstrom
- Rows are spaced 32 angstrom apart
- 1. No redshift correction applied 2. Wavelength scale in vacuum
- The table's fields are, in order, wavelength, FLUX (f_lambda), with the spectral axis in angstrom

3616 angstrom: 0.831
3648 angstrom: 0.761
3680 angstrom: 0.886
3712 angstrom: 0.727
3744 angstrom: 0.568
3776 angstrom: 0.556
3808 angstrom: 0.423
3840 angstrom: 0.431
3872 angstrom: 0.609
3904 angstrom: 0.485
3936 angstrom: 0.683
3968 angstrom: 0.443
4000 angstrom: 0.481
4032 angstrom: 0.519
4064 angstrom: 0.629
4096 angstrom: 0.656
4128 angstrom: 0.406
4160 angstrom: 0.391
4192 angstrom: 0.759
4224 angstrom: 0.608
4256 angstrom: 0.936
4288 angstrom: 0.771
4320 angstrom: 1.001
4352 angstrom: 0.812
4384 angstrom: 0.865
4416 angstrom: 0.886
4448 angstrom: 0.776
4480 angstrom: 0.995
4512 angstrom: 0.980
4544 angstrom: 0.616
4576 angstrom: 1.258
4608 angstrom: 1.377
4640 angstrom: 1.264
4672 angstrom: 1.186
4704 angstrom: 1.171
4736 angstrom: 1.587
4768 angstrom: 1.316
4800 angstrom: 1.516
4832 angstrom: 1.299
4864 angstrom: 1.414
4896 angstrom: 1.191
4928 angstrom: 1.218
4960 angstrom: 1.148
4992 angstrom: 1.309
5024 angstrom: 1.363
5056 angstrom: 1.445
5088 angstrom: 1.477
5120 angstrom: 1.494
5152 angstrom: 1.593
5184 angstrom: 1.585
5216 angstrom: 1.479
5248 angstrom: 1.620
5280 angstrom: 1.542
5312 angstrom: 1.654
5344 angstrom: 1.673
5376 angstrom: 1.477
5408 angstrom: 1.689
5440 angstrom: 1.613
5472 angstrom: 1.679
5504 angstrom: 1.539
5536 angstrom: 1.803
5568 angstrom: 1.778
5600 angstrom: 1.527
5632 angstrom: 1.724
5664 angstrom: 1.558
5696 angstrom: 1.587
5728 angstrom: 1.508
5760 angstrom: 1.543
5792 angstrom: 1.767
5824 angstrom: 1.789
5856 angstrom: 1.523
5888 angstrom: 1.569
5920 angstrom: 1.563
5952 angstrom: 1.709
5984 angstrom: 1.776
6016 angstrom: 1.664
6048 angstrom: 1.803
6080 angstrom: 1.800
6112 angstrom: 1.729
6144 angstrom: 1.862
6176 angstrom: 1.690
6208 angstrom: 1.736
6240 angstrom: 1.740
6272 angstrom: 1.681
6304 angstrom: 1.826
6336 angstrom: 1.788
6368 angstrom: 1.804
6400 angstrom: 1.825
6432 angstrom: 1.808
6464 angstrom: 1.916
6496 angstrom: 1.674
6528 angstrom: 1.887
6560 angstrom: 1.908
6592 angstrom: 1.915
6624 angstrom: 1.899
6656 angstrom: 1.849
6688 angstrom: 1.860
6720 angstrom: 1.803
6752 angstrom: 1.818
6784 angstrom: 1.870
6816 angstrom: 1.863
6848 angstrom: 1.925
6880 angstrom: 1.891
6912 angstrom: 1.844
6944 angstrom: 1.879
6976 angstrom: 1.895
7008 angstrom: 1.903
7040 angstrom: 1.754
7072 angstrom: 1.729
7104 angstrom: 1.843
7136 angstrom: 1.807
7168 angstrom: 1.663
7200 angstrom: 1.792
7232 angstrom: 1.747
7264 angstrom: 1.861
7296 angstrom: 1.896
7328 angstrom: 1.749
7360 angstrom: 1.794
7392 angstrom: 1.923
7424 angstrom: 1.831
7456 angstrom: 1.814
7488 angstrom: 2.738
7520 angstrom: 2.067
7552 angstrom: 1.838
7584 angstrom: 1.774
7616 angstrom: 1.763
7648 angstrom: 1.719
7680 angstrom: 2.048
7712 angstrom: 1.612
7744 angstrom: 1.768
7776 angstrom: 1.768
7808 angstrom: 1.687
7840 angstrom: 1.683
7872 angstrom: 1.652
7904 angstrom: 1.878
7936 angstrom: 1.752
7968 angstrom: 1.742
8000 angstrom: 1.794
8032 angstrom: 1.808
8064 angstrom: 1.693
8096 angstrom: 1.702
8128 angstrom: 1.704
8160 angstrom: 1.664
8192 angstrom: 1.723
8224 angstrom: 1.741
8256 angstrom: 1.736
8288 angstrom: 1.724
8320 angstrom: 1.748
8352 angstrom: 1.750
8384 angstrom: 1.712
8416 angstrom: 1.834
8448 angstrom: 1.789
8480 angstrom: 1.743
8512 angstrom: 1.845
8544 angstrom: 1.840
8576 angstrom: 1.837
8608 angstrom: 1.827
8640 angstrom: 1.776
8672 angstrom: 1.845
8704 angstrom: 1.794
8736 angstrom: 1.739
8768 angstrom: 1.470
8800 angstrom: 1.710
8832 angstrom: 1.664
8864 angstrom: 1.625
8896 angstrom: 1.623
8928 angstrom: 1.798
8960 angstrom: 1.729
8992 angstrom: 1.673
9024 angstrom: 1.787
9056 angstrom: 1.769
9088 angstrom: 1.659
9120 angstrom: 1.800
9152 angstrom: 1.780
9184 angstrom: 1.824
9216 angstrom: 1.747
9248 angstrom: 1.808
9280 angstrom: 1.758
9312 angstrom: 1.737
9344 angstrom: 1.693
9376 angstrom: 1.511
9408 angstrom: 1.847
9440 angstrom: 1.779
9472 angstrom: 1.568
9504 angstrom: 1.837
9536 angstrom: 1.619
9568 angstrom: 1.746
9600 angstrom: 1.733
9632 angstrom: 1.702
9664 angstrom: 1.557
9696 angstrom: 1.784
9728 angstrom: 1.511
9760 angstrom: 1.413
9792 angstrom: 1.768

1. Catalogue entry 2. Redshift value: 0.14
